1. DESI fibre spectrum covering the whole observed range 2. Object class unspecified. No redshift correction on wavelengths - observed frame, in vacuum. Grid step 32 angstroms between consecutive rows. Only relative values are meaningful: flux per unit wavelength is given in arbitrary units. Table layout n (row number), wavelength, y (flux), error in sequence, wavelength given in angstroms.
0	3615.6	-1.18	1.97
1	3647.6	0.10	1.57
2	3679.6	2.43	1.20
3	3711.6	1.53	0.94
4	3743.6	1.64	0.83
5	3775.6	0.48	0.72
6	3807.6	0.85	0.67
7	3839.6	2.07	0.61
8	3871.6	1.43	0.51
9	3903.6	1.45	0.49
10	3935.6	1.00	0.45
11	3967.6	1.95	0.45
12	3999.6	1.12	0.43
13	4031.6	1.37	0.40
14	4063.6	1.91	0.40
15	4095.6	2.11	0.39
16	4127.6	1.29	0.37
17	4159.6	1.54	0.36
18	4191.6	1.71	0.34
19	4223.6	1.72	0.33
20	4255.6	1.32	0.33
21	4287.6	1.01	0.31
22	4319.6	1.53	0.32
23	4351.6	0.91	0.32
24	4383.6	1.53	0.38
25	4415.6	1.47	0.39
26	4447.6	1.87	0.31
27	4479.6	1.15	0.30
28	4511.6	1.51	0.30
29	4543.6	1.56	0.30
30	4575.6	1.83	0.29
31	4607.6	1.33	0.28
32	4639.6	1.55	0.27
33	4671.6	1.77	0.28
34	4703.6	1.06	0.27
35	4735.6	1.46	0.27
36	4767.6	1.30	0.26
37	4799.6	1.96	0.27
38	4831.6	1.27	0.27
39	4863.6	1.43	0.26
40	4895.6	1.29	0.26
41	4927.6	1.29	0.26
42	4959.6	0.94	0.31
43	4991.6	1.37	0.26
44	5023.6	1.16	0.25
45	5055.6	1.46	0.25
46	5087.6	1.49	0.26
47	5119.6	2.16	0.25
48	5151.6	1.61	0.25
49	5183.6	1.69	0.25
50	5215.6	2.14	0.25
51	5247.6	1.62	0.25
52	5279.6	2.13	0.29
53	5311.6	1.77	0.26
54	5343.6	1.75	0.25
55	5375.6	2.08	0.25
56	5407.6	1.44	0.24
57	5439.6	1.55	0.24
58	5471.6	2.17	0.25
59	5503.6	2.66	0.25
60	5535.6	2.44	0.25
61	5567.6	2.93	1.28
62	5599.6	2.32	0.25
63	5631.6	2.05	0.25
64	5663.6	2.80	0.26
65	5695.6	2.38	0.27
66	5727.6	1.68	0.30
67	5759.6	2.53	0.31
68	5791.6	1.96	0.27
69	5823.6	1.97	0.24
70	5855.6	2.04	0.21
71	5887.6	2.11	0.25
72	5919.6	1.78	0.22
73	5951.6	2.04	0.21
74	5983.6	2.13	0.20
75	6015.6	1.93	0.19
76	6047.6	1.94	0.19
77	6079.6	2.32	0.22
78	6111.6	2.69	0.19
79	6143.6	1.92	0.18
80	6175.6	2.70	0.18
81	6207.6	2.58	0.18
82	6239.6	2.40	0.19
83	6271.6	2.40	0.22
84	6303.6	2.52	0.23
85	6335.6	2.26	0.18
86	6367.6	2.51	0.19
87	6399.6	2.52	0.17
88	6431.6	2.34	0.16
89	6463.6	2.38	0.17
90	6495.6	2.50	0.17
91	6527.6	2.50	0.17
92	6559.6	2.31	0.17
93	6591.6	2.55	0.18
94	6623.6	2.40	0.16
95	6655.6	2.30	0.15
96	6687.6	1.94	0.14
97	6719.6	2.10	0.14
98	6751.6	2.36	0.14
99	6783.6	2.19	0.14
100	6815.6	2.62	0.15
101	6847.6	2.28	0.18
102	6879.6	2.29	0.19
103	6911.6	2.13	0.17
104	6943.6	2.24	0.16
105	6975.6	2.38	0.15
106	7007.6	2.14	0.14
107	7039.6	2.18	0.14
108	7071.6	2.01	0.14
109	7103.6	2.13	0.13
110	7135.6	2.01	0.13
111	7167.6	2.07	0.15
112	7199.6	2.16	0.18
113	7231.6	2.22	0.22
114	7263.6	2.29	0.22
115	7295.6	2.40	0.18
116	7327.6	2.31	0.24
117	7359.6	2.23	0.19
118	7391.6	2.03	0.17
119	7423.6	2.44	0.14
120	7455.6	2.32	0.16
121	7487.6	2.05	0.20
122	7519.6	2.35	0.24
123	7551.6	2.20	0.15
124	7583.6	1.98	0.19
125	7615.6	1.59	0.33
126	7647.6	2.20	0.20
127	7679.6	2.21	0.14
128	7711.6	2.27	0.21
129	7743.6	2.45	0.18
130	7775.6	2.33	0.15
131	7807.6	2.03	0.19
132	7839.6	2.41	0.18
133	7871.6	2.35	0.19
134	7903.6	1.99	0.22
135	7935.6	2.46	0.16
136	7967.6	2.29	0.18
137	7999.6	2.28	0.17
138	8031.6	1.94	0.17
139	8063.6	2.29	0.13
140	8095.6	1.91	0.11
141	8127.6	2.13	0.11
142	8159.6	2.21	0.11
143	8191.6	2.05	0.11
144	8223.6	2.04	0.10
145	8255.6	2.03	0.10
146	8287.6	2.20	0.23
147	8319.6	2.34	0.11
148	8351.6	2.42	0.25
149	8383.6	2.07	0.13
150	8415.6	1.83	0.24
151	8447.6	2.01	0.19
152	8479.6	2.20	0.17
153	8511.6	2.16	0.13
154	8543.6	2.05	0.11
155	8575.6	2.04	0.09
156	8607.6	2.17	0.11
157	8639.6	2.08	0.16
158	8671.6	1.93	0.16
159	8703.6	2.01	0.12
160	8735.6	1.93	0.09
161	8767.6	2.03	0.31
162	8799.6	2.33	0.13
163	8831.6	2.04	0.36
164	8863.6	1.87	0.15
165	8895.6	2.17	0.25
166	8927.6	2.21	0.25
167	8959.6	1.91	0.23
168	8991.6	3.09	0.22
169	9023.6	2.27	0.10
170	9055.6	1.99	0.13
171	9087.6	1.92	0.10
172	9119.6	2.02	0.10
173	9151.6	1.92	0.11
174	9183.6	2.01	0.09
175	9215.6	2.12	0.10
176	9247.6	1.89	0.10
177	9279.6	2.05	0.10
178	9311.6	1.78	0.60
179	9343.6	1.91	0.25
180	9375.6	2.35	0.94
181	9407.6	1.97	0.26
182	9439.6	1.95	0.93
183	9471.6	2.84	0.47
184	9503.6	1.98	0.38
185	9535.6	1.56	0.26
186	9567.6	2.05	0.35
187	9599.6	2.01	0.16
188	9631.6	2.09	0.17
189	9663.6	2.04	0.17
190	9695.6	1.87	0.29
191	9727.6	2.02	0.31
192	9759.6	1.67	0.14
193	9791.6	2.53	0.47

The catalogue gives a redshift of 0.371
